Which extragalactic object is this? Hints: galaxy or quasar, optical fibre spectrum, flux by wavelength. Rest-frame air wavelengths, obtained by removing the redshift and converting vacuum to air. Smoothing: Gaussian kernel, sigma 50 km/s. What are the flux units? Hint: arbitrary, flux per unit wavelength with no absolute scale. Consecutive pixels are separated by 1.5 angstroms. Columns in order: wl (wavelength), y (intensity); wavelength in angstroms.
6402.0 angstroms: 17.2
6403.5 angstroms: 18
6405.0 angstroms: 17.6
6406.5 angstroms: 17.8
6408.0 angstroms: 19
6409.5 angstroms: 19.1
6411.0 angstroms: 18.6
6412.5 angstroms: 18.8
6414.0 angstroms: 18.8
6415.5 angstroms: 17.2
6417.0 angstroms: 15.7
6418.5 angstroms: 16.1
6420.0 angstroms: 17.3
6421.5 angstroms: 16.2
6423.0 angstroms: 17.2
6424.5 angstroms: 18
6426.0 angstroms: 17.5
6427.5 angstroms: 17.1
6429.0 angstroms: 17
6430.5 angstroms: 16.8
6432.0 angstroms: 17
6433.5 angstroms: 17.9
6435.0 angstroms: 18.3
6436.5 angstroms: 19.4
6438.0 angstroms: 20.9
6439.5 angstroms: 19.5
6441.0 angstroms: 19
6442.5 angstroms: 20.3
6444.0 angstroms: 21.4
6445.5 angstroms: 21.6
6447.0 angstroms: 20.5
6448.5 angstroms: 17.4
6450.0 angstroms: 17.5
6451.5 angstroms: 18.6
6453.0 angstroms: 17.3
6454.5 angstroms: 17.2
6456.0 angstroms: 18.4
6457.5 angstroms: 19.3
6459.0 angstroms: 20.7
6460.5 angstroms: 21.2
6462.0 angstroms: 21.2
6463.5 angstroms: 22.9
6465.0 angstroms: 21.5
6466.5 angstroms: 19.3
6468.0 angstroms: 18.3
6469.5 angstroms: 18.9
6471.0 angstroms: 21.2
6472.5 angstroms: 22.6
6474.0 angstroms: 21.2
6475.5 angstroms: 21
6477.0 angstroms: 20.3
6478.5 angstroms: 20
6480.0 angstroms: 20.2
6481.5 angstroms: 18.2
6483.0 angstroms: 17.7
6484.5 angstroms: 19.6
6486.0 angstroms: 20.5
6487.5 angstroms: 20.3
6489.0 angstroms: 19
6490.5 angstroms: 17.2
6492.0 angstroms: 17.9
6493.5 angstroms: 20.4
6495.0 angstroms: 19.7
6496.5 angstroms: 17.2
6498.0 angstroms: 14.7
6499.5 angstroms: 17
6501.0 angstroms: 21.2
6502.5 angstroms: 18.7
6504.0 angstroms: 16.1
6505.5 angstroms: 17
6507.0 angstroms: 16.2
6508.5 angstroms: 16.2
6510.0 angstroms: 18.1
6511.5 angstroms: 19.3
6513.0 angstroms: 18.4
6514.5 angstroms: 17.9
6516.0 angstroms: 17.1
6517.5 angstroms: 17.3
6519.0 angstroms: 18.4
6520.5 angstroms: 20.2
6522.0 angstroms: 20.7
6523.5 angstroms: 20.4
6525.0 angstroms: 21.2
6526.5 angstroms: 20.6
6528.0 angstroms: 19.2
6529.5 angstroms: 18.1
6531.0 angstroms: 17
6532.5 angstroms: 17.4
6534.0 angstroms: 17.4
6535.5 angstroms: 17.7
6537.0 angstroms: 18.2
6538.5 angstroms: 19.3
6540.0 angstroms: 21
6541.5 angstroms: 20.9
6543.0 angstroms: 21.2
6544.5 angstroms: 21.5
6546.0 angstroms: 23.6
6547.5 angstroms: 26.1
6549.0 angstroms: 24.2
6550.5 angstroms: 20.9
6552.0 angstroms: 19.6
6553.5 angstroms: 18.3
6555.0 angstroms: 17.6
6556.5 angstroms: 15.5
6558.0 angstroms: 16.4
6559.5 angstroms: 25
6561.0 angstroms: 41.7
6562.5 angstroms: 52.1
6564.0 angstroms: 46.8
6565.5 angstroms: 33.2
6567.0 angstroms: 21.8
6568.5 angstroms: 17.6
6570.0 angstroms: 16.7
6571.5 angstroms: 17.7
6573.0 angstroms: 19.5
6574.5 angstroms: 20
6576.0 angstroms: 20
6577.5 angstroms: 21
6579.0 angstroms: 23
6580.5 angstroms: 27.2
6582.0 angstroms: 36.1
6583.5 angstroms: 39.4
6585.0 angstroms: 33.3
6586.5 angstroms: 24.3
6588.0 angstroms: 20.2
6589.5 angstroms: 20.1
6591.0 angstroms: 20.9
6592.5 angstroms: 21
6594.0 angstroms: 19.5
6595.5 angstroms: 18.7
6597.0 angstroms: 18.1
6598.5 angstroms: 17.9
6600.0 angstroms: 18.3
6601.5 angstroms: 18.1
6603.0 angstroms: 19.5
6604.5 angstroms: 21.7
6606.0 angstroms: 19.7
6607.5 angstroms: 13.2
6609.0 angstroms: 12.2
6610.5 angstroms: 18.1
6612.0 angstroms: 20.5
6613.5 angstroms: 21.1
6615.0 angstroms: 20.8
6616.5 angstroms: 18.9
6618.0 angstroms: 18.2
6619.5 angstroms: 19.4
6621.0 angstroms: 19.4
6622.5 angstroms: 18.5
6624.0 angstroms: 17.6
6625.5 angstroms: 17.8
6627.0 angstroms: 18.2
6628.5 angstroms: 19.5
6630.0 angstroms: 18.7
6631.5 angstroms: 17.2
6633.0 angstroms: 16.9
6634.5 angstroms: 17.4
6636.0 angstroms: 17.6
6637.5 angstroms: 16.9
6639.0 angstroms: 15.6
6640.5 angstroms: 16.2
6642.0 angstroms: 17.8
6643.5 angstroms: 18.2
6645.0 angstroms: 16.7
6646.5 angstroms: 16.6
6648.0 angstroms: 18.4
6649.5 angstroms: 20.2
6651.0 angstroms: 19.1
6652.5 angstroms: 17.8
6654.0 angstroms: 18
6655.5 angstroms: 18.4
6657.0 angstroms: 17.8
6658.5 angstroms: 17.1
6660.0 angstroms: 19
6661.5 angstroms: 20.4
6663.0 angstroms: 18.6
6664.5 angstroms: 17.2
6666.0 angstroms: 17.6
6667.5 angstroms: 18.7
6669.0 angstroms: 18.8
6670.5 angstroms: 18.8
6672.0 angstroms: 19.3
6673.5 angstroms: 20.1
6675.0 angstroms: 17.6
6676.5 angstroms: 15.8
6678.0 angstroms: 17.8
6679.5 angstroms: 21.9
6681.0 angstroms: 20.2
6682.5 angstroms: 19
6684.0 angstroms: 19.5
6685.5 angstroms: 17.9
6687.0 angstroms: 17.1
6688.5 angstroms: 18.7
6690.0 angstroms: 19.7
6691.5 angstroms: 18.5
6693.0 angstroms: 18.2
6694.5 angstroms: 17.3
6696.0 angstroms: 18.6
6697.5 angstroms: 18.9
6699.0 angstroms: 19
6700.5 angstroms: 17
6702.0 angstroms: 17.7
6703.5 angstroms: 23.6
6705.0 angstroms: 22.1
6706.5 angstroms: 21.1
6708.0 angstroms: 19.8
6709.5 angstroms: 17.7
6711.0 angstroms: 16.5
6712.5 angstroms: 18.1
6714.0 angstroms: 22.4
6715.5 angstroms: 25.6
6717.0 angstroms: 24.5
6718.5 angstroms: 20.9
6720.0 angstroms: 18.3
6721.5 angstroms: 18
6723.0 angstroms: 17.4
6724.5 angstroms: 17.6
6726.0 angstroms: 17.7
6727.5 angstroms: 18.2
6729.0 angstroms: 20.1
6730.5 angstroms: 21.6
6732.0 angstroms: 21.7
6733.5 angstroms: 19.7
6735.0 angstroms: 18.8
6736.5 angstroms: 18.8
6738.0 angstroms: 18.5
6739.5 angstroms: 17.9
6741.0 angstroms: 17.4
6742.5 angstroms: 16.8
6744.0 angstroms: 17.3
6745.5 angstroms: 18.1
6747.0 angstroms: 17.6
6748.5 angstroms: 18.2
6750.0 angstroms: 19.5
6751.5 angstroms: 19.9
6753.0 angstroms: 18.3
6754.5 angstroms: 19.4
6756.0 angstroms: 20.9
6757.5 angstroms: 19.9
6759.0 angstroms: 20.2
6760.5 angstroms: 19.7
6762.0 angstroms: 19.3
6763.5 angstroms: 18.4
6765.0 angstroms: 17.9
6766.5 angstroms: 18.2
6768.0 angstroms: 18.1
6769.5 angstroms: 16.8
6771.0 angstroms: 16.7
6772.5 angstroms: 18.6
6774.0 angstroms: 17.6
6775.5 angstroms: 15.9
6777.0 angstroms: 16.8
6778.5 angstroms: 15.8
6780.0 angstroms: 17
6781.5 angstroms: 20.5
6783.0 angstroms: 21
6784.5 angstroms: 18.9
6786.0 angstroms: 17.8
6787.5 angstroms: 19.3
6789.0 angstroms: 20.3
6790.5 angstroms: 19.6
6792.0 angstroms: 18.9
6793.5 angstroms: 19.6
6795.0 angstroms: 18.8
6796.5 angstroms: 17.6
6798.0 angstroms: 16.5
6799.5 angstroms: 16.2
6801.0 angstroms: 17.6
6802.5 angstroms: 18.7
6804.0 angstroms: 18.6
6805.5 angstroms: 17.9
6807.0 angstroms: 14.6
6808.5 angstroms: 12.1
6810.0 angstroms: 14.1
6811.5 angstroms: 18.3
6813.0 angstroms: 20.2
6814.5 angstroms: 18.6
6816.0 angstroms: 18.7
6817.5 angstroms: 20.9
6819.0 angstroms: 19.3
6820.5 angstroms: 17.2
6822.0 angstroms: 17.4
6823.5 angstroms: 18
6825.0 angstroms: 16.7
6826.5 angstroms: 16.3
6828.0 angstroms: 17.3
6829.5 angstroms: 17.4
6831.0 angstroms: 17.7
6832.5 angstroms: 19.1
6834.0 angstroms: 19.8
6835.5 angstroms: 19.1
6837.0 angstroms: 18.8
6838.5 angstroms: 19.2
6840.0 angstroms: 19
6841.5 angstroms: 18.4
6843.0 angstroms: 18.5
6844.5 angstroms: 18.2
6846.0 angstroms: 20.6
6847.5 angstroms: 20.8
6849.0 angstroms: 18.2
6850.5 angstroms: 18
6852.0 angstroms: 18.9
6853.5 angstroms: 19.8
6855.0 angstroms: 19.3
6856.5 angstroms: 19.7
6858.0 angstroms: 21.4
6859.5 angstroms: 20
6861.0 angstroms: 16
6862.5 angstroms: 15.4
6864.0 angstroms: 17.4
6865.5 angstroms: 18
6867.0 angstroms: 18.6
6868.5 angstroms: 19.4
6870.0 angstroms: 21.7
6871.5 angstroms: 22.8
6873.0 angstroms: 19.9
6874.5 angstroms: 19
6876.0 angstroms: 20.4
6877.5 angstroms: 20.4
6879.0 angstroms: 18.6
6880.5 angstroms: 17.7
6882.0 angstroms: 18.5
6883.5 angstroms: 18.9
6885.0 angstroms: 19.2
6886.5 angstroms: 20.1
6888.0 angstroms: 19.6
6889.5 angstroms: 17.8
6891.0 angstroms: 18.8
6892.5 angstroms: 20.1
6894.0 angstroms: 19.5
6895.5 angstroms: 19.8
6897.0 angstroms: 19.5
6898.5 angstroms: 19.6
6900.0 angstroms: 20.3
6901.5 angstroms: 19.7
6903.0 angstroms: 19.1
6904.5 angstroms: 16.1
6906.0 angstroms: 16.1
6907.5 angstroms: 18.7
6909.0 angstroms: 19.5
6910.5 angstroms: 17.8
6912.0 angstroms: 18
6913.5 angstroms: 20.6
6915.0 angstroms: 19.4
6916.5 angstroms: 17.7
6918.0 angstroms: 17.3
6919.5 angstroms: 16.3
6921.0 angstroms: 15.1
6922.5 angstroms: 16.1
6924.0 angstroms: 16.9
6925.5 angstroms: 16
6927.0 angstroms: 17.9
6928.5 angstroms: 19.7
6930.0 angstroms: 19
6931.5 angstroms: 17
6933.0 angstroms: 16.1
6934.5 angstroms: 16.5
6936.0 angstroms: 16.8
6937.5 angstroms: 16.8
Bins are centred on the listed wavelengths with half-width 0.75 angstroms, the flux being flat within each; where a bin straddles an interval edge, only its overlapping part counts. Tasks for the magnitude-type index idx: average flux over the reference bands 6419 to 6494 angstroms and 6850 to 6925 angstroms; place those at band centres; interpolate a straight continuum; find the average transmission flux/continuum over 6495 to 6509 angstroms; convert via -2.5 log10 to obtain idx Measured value 0.11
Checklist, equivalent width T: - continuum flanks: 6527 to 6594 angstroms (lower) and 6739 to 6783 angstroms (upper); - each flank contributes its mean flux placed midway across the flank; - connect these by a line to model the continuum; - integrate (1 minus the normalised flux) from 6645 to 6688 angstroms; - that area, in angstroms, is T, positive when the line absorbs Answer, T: 4.5 angstroms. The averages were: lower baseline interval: 23.3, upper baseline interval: 18.3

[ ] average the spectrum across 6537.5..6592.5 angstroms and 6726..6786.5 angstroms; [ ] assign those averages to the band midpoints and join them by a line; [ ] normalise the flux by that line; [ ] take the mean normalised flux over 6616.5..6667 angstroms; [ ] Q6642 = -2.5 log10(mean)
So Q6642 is 0.22 mag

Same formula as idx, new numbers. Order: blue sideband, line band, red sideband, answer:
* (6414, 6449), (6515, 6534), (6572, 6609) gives 0.082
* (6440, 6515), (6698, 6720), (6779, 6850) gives -0.100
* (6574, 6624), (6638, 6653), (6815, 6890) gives 0.173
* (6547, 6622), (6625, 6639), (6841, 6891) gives 0.237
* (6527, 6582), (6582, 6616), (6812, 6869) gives 0.055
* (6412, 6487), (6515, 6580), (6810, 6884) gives -0.157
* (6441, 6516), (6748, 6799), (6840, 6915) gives 0.030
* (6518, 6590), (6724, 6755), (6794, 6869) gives 0.061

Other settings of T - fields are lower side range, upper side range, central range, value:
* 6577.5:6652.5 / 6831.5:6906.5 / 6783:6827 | 3.1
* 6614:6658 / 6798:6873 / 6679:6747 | -3.8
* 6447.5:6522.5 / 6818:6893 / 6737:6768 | 0.4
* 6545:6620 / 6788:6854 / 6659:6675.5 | 1.9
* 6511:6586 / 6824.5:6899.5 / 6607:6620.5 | 2.3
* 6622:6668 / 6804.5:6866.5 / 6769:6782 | 0.6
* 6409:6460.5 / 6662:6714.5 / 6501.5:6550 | -1.9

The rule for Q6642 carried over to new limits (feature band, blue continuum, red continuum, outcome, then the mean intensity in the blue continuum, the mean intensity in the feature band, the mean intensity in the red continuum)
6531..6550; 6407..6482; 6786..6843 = -0.10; 19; 20.6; 18.1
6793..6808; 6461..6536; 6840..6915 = 0.09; 19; 17.5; 19.1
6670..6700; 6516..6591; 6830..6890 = 0.14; 22.9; 18.7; 19.1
